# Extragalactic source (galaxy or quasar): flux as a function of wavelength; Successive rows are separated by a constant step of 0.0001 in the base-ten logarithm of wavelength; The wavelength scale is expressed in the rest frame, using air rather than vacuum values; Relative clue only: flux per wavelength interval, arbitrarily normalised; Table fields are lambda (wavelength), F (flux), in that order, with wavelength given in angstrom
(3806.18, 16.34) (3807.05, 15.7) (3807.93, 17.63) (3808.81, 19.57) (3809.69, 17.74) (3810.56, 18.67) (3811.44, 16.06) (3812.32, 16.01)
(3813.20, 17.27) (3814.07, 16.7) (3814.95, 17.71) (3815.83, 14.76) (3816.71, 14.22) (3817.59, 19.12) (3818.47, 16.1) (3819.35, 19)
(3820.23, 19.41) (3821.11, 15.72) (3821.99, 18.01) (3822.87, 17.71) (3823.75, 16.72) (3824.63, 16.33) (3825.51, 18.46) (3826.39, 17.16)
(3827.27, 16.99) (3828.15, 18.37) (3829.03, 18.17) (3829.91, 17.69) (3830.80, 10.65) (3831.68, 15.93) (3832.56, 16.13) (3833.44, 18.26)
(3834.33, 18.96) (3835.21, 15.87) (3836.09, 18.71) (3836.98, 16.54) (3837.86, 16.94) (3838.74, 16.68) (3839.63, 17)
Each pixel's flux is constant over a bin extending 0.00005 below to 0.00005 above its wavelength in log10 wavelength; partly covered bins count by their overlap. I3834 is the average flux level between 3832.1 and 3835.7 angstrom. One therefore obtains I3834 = 17.3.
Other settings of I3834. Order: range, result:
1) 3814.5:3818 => 16.4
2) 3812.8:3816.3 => 16.6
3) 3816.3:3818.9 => 16.5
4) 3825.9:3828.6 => 17.6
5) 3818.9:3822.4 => 18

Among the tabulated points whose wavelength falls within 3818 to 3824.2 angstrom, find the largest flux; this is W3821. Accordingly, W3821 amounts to 19.41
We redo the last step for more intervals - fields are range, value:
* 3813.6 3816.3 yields 17.71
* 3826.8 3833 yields 18.37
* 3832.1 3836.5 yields 18.96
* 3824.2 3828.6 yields 18.46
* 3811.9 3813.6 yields 17.27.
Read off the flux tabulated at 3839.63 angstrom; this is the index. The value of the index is 17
